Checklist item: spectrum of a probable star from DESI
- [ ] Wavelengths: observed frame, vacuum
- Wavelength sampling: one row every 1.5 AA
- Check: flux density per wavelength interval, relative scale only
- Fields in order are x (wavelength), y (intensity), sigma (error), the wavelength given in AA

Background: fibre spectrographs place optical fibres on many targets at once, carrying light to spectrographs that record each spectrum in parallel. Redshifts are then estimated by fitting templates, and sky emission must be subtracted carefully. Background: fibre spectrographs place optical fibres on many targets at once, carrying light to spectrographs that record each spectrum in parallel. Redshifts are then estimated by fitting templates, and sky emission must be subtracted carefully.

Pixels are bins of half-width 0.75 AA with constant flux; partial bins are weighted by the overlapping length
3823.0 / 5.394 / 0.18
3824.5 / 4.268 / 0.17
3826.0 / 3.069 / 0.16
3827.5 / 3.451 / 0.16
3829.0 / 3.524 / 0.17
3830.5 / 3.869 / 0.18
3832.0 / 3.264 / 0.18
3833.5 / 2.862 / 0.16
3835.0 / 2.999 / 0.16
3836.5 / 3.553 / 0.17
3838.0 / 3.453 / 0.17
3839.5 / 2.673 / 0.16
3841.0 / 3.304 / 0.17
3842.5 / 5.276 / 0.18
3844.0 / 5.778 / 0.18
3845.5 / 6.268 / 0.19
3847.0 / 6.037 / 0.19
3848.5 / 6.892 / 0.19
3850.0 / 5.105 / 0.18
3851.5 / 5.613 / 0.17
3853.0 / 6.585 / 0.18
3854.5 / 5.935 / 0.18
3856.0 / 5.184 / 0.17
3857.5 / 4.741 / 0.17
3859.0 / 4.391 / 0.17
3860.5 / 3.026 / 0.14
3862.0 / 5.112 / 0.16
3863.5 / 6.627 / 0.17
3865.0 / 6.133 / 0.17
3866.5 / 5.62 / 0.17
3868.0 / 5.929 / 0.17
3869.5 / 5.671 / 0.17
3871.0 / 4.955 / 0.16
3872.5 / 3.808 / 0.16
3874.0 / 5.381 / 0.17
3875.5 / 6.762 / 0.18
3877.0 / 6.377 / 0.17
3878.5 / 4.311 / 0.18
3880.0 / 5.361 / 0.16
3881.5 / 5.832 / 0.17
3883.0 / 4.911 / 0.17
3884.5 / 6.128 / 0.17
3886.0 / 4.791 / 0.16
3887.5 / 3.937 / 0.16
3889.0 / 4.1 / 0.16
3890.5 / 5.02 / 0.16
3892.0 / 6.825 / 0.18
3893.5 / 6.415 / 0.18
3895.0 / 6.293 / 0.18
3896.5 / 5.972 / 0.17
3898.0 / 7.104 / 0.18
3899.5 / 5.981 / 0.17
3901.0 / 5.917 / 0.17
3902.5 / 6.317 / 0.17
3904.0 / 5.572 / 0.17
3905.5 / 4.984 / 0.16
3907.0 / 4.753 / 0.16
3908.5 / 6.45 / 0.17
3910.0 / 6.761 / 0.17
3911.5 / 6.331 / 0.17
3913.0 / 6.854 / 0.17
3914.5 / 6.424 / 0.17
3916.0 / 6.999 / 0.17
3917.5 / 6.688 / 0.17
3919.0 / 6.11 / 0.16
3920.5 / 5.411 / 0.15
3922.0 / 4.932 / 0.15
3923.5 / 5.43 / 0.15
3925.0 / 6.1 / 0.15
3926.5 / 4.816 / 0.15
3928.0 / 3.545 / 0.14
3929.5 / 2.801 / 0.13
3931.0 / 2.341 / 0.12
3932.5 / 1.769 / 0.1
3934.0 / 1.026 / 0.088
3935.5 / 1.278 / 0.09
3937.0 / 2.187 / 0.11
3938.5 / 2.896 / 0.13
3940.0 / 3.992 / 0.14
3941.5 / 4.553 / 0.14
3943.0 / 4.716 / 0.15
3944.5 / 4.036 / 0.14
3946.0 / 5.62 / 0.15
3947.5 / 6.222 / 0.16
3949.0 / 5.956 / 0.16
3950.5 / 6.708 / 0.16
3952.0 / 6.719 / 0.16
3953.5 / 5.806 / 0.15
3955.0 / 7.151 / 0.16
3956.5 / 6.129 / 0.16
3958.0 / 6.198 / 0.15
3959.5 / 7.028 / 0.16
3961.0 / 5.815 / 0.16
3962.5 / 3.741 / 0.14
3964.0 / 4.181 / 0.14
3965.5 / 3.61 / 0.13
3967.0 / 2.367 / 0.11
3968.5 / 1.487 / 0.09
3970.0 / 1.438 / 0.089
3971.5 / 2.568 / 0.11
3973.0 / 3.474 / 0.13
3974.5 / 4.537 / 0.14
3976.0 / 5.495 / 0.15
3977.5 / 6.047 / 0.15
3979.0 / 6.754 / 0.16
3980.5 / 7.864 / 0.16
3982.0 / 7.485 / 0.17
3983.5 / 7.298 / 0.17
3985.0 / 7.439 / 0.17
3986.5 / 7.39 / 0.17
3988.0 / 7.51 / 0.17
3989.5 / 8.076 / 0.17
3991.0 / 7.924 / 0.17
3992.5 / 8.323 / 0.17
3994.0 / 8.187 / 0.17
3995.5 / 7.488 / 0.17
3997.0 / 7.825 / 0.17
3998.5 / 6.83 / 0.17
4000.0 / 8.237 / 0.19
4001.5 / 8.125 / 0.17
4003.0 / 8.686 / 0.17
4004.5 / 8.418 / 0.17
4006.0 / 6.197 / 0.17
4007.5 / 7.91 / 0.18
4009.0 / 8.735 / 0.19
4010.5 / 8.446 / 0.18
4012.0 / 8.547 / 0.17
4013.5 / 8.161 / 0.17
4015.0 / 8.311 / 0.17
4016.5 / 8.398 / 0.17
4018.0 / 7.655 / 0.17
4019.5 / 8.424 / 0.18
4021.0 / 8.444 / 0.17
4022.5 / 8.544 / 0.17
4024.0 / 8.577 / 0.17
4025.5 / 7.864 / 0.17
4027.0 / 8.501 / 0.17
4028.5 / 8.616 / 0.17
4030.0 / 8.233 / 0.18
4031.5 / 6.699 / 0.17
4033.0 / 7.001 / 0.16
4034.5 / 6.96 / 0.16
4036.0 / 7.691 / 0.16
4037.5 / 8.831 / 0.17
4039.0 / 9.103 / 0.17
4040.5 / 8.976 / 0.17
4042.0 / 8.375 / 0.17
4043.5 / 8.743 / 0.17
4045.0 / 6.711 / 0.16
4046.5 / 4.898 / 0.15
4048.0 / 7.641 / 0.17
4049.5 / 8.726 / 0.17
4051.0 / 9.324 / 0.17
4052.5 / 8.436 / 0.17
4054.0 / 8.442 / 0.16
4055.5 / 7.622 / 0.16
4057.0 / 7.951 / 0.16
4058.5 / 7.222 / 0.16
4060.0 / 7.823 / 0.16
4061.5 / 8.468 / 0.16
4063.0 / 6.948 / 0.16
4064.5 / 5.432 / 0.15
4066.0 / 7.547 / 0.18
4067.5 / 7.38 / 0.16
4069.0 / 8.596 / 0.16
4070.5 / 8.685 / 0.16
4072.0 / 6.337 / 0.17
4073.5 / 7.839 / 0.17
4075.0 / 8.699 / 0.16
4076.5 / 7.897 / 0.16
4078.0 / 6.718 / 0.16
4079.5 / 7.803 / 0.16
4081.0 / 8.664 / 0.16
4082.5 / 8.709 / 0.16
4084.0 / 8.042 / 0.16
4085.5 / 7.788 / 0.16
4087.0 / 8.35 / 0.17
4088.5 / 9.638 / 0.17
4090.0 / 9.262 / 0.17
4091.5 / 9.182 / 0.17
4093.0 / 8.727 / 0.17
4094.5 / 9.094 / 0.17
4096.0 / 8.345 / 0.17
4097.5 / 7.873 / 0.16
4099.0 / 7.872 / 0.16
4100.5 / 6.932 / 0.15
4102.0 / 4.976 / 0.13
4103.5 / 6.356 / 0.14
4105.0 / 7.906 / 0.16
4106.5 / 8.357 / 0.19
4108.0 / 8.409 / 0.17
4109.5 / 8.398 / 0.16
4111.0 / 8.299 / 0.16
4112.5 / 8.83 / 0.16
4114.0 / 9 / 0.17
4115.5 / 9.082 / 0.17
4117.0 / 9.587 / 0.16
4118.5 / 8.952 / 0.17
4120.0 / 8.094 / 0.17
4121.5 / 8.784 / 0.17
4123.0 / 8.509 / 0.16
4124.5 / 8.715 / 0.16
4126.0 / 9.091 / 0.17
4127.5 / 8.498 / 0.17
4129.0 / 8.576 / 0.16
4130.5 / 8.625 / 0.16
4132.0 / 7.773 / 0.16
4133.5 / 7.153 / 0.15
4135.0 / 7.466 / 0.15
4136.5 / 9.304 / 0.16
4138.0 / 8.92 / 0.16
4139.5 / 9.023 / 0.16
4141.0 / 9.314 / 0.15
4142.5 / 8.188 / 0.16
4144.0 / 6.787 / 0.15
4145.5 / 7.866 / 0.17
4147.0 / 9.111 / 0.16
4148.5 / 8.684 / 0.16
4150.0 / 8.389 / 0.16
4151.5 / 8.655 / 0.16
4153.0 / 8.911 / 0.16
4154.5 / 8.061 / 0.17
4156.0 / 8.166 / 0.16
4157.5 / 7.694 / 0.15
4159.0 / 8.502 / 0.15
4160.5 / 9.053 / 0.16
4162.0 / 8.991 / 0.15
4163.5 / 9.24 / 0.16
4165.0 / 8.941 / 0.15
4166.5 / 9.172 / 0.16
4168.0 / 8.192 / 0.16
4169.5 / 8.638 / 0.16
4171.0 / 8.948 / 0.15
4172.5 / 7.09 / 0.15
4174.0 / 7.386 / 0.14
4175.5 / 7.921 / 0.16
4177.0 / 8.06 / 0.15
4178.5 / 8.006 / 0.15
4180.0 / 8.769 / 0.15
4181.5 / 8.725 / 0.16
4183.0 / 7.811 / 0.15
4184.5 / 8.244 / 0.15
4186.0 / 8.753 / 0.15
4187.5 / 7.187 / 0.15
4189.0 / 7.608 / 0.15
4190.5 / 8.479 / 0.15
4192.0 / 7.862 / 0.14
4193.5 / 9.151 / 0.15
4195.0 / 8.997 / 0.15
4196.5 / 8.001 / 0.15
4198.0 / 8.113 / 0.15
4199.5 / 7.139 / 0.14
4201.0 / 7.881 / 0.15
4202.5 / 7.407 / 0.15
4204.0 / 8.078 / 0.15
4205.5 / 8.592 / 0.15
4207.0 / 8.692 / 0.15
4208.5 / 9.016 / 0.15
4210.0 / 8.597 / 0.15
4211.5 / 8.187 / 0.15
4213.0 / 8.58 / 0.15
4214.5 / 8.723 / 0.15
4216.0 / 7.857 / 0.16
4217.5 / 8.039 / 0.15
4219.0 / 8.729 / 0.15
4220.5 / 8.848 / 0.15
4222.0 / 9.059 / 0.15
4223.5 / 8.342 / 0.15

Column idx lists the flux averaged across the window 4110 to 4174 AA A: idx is 8.53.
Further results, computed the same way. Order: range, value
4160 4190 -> 8.33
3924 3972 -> 4.23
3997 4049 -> 7.99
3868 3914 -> 5.67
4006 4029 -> 8.27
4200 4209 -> 8.23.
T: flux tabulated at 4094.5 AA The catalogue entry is 9.094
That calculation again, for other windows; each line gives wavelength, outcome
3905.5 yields 4.984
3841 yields 3.304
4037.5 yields 8.831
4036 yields 7.691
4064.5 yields 5.432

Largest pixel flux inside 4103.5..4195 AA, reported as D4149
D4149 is 9.587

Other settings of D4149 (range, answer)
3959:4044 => 9.103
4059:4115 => 9.638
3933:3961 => 7.151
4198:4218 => 9.016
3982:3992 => 8.076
